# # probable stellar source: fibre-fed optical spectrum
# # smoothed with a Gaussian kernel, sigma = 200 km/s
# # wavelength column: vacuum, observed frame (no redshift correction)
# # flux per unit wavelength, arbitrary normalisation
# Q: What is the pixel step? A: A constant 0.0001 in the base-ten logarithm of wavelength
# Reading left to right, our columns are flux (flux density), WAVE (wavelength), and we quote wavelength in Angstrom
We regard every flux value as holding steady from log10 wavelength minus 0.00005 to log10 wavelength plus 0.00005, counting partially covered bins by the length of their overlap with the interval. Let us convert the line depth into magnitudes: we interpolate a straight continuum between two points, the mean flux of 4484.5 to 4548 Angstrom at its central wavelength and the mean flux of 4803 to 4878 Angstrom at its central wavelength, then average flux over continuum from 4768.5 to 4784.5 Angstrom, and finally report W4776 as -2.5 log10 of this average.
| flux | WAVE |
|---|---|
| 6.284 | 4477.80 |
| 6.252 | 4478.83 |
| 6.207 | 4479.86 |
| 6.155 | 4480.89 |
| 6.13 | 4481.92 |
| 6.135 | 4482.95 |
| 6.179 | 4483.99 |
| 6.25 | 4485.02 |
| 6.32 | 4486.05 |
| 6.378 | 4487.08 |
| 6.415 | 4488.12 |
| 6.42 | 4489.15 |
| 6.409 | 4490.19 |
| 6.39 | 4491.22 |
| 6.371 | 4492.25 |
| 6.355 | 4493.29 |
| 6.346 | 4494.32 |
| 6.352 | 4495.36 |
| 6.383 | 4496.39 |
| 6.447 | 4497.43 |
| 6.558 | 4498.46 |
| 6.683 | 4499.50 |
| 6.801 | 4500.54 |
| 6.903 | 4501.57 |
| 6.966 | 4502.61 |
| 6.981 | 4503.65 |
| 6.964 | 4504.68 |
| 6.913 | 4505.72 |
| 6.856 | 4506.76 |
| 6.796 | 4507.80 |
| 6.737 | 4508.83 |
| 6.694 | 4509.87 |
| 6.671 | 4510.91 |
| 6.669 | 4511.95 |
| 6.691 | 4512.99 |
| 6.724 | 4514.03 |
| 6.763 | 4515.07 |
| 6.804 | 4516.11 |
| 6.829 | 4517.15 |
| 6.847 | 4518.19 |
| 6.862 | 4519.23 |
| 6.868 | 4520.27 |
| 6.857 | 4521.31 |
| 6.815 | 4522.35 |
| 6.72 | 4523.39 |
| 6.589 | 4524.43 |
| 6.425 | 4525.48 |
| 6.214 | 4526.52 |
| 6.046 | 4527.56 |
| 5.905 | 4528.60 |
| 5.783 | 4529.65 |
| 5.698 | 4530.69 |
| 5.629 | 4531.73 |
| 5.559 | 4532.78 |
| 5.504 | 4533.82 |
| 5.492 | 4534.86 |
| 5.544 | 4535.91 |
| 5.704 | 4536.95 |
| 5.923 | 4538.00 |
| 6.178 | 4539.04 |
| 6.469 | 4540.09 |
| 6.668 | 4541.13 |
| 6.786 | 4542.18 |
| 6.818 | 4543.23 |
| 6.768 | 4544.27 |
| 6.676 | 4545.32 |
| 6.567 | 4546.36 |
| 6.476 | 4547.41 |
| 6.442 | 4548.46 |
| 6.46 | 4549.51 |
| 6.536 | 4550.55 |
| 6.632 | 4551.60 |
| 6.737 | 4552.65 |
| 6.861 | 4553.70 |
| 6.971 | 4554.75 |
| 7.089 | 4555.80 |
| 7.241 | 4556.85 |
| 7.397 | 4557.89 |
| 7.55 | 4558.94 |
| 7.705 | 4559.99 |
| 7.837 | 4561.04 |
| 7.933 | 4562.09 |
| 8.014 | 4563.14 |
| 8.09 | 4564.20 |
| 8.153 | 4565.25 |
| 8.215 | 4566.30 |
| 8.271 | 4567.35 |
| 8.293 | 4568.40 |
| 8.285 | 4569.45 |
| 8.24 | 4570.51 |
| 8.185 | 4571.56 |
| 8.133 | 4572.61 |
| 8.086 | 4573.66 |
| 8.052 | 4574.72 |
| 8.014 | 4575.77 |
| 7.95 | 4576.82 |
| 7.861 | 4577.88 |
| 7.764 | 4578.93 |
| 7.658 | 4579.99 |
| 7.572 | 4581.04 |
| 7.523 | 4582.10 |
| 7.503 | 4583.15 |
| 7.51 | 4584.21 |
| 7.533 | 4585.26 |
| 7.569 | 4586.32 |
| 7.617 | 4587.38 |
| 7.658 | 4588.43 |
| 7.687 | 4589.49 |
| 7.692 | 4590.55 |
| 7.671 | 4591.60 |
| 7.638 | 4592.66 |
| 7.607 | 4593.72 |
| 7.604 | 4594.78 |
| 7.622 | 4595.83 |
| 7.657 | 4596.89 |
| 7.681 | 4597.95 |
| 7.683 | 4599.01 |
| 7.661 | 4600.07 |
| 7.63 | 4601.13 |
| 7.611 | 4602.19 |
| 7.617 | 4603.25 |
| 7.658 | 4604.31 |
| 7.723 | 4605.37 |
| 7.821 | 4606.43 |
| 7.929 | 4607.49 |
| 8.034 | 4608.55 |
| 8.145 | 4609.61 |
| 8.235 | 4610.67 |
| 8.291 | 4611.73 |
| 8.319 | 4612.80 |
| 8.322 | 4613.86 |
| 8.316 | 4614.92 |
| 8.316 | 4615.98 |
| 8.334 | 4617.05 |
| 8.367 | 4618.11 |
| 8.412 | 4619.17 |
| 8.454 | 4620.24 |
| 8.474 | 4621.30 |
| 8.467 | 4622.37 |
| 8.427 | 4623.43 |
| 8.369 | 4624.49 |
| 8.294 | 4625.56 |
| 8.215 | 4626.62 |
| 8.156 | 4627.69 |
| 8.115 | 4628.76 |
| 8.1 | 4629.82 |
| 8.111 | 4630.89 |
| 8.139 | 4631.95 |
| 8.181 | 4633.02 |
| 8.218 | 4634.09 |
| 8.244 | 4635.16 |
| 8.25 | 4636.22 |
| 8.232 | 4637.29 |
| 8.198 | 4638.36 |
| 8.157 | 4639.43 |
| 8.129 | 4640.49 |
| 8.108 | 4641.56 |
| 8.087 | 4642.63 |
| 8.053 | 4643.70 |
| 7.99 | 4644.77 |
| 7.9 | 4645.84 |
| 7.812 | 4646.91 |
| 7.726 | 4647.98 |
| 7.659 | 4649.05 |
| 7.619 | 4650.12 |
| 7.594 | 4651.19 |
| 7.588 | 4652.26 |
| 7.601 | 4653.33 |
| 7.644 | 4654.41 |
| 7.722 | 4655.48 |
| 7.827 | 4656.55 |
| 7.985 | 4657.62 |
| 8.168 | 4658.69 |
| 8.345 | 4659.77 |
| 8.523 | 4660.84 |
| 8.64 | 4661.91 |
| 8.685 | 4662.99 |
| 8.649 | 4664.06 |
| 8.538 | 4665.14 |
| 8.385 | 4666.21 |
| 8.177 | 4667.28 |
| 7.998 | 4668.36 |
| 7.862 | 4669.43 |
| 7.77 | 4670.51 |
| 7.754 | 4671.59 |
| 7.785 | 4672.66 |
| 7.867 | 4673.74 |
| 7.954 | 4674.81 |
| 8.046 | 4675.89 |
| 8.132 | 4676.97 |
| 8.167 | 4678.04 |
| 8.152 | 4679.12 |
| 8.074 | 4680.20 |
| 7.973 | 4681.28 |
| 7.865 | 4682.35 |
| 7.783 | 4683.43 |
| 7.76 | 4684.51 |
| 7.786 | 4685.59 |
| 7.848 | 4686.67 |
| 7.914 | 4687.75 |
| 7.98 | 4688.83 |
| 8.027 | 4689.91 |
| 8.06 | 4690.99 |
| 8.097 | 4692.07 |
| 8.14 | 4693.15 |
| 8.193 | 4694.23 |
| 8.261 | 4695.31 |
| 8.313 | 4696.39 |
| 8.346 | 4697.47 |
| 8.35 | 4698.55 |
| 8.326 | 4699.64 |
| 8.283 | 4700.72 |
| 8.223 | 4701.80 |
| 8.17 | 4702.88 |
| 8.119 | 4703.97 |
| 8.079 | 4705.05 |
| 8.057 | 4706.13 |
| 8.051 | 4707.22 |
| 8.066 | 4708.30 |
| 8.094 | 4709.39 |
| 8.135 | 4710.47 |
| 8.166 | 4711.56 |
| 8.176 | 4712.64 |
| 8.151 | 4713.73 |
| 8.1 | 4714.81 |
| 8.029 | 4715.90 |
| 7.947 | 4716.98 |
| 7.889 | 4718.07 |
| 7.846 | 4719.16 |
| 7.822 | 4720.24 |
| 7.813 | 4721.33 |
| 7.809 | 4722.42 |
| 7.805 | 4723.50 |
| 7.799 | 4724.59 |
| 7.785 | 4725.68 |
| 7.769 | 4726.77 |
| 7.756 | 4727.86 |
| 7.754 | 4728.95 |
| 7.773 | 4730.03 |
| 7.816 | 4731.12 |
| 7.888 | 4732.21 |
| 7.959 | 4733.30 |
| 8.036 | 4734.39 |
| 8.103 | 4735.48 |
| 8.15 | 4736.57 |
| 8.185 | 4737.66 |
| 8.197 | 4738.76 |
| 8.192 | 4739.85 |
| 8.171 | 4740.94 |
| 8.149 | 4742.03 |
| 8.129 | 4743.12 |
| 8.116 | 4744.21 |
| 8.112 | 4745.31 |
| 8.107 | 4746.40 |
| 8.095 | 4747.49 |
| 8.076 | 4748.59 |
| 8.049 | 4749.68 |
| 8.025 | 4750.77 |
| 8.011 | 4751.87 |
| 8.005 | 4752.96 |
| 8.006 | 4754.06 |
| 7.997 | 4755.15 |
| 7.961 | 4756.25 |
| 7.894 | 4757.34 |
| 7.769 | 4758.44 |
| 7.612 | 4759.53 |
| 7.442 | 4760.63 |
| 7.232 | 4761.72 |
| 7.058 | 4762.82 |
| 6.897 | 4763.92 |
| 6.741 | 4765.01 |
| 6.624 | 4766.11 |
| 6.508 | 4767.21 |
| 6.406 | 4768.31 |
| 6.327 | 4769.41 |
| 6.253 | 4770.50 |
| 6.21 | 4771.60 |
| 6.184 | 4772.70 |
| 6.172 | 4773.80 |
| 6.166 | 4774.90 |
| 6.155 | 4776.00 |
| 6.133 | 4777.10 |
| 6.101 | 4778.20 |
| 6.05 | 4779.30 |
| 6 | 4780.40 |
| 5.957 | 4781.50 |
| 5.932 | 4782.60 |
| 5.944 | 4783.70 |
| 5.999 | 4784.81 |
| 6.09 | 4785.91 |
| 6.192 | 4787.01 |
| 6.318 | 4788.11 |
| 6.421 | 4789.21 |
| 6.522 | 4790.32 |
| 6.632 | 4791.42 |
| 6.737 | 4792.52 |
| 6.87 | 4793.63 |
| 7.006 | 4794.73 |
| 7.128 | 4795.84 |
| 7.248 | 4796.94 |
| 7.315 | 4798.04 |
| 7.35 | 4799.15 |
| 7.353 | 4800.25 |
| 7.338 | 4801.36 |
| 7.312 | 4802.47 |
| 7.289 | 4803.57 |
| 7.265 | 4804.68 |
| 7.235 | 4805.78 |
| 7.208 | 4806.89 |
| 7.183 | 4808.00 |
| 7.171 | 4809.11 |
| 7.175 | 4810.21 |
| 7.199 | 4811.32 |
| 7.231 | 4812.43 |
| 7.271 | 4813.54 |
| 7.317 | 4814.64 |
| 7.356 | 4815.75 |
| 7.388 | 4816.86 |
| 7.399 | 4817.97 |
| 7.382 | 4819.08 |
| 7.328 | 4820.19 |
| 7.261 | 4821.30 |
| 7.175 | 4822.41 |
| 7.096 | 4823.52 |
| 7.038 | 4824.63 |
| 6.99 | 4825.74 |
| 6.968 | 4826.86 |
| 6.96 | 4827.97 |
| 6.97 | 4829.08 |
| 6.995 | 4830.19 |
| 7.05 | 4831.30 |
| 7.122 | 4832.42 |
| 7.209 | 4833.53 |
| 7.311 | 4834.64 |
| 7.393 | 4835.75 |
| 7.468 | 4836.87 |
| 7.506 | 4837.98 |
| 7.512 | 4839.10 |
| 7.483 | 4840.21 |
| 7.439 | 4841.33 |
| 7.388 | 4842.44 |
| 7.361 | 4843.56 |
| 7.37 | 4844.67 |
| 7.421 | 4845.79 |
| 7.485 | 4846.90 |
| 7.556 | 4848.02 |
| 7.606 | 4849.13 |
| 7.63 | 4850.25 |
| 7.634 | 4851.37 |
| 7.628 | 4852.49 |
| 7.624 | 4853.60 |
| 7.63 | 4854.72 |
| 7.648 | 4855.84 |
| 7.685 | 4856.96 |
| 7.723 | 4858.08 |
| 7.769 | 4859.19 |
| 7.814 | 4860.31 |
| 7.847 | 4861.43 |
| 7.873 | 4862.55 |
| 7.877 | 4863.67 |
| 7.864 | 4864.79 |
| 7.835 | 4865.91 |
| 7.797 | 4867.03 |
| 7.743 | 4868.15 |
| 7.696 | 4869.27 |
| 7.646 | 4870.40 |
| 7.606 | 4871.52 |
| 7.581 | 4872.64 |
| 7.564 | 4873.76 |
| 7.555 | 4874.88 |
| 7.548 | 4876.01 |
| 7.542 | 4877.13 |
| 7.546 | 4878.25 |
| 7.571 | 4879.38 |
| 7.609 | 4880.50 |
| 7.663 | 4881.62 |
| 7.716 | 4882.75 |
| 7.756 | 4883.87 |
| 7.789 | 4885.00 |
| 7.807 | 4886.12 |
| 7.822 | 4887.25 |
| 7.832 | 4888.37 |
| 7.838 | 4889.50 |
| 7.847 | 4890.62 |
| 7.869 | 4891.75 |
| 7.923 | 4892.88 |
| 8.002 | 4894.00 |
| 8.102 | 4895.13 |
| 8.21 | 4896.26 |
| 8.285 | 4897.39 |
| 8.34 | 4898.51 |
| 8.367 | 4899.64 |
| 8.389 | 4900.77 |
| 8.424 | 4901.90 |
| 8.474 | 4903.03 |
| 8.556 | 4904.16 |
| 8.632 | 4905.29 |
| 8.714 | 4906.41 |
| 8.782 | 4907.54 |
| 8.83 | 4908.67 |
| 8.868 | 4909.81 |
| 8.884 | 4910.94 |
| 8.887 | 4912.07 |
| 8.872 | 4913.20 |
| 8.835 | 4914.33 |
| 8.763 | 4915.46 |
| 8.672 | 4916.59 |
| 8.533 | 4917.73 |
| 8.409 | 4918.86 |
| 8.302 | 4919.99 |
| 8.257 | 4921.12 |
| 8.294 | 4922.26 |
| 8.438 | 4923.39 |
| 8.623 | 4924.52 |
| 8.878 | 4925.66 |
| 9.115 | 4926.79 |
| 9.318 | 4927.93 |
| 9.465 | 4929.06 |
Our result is 0.18 mag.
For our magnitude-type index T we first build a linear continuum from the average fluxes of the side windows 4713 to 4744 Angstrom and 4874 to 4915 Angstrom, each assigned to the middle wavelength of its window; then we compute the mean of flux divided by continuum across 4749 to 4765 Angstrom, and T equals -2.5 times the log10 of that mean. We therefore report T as 0.04 mag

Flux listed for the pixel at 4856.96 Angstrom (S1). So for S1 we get 7.685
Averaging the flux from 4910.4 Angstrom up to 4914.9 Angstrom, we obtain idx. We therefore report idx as 8.88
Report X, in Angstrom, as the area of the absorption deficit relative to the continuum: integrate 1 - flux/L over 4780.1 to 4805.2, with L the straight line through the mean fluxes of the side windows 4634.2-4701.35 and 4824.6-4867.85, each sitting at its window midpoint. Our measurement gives 3.1 Angstrom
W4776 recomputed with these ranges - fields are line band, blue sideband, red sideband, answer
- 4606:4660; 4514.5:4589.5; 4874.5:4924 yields -0.11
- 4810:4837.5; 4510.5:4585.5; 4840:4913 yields 0.08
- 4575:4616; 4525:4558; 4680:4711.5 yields -0.12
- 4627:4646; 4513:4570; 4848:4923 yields -0.14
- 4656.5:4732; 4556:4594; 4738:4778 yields -0.07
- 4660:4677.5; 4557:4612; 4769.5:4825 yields -0.11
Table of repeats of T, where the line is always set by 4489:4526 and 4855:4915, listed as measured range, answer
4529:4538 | 0.20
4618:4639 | -0.16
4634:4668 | -0.13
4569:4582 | -0.15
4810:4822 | 0.07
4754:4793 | 0.15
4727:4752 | -0.07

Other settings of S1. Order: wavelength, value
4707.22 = 8.051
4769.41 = 6.327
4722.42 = 7.809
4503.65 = 6.981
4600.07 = 7.661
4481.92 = 6.13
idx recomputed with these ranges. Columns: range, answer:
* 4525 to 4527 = 6.33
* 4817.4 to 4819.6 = 7.39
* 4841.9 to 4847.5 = 7.4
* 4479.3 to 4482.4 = 6.18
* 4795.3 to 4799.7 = 7.27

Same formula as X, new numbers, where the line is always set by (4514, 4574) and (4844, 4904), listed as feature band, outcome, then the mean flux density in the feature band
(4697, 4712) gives -1.74 Angstrom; 8.17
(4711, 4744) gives -2.61 Angstrom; 7.97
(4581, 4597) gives -1.37 Angstrom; 7.6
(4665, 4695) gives -3.07 Angstrom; 8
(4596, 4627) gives -4.44 Angstrom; 8.08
